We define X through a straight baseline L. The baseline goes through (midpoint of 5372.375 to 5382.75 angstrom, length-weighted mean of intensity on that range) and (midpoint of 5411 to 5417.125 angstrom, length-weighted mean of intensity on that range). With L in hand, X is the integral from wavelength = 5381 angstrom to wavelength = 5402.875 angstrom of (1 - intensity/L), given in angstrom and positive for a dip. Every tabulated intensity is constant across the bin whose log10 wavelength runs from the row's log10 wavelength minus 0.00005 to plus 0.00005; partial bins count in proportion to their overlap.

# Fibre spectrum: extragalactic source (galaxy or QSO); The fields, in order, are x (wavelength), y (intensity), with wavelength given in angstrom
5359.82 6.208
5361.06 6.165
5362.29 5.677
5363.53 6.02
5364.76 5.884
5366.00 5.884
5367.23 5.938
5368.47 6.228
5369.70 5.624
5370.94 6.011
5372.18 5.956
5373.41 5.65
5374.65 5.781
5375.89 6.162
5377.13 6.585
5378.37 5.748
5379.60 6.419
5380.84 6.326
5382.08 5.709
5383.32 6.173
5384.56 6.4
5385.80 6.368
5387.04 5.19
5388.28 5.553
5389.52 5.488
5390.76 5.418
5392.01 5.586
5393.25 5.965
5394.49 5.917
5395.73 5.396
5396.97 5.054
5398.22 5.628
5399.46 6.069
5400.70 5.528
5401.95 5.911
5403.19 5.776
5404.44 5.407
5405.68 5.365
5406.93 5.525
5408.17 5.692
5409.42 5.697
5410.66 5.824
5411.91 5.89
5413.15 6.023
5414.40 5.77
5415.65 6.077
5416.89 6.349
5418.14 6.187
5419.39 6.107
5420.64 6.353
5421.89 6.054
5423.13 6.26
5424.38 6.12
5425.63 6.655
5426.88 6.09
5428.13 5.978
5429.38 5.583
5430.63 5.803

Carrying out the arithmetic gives 1.0 angstrom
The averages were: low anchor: 6.05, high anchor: 5.99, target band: 5.74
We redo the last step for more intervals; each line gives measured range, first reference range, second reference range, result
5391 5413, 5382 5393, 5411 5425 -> 1.0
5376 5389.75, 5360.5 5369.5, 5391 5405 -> -0.5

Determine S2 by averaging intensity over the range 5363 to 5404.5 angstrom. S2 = 5.85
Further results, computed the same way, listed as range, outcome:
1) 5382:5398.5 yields 5.7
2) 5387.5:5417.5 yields 5.7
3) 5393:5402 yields 5.66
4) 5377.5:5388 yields 6.04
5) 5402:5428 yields 5.96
